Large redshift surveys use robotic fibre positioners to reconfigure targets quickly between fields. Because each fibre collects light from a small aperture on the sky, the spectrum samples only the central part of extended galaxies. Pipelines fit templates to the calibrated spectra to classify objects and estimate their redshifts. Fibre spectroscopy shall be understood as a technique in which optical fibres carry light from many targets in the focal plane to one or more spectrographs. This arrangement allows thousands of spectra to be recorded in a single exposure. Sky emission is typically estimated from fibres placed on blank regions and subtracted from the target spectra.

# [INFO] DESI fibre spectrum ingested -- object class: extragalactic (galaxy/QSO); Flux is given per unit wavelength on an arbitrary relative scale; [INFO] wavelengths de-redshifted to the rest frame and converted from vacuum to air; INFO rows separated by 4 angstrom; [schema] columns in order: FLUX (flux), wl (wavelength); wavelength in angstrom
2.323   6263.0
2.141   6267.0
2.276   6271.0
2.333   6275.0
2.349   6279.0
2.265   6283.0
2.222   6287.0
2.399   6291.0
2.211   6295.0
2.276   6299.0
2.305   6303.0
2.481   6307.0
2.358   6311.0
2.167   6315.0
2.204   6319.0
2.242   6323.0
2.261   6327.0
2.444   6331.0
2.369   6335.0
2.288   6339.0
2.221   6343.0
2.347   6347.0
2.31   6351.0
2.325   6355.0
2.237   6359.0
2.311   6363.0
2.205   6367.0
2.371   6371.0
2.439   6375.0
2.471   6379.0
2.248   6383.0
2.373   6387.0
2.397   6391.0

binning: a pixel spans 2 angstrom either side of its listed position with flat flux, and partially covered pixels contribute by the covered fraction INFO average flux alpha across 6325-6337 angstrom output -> 2.36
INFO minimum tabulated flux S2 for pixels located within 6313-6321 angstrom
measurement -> 2.167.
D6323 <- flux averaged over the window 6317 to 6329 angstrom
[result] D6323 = 2.24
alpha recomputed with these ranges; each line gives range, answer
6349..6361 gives 2.29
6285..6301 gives 2.28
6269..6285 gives 2.31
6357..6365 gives 2.27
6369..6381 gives 2.43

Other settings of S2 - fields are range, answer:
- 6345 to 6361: 2.237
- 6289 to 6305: 2.211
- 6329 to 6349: 2.221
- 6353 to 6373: 2.205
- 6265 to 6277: 2.141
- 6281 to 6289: 2.222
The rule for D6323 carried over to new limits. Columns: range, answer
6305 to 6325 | 2.29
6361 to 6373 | 2.3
